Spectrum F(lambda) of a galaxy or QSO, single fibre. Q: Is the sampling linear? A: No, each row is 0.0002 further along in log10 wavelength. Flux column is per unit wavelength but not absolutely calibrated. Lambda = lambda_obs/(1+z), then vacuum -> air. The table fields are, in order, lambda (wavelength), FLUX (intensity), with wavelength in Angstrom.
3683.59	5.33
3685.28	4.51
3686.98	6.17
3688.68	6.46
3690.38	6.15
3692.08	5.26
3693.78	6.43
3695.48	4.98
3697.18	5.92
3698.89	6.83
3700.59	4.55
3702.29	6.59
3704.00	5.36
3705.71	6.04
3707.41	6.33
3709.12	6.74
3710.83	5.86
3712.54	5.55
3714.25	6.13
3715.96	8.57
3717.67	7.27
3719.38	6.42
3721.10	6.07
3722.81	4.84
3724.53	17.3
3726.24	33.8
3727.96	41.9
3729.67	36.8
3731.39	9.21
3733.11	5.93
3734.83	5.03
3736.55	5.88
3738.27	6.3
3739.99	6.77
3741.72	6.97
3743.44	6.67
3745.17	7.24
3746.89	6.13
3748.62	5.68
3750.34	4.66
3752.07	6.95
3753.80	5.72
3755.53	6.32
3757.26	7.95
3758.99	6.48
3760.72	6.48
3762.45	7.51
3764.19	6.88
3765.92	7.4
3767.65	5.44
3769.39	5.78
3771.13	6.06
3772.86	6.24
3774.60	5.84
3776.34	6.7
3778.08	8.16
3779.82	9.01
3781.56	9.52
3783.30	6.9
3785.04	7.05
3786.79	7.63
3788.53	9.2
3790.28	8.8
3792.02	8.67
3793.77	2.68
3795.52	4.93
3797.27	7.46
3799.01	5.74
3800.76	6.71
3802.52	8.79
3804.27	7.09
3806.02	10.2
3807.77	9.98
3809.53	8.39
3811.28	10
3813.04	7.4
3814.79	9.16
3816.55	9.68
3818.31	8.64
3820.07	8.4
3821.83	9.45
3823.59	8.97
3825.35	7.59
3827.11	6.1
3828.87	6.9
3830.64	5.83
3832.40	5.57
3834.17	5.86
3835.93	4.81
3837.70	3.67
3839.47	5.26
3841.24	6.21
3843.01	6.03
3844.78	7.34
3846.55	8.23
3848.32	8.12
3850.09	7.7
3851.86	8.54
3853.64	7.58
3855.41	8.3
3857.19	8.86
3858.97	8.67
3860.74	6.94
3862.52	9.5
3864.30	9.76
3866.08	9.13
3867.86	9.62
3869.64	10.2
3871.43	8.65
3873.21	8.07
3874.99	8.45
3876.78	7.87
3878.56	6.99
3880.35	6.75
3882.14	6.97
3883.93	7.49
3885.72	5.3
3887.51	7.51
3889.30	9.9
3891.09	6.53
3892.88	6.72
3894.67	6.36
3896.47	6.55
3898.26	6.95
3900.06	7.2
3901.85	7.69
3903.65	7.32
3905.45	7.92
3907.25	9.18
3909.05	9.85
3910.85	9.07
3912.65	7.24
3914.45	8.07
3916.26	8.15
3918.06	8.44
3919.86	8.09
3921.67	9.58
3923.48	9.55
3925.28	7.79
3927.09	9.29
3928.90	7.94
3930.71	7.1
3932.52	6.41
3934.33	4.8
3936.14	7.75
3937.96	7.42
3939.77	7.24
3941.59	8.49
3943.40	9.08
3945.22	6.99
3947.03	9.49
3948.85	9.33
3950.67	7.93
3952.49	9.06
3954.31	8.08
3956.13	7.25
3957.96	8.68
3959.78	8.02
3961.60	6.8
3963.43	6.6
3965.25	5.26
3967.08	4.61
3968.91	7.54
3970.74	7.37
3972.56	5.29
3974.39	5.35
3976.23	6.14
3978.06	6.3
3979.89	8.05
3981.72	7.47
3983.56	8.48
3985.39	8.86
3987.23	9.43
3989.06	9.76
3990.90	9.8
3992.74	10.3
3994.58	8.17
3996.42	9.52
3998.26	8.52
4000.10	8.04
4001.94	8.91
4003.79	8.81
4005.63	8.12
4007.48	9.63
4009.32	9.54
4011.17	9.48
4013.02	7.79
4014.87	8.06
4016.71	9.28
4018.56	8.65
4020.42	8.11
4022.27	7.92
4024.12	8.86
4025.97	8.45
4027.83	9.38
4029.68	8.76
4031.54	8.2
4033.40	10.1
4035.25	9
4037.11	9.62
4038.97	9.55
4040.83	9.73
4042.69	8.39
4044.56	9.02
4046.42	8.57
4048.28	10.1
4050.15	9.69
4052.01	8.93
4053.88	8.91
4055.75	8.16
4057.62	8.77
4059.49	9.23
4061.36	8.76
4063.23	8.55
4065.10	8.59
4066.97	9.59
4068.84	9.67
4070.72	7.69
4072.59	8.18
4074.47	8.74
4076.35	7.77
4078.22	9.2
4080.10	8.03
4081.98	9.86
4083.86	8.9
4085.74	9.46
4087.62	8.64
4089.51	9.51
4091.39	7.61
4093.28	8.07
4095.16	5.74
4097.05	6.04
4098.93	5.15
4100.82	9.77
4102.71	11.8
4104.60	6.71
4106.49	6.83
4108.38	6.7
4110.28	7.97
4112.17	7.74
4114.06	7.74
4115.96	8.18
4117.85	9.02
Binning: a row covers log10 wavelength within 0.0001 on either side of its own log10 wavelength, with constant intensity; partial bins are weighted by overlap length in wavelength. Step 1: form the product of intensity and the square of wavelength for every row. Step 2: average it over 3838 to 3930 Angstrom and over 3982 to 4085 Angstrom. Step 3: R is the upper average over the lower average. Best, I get 1.2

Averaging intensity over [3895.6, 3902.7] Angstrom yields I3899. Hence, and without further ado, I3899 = 7.1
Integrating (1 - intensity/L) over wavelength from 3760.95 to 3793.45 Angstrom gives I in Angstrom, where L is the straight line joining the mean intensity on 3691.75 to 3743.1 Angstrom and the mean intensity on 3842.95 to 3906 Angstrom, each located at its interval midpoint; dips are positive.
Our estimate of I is 6.2 Angstrom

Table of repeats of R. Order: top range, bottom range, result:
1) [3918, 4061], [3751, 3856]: 1.26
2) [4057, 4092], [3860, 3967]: 1.21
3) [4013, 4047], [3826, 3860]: 1.42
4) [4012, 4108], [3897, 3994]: 1.16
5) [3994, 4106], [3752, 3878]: 1.30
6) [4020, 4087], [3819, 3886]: 1.31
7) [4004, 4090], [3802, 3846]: 1.33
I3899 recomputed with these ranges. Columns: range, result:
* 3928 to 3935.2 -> 6.57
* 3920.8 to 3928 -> 9.05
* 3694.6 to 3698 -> 5.46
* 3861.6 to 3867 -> 9.45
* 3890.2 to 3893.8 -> 6.63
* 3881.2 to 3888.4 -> 6.81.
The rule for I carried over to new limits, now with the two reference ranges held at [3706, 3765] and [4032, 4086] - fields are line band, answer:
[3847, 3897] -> 7.04 Angstrom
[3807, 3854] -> 9.55 Angstrom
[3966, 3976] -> 3.39 Angstrom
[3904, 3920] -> 1.38 Angstrom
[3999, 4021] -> 0.85 Angstrom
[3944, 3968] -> 4.15 Angstrom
